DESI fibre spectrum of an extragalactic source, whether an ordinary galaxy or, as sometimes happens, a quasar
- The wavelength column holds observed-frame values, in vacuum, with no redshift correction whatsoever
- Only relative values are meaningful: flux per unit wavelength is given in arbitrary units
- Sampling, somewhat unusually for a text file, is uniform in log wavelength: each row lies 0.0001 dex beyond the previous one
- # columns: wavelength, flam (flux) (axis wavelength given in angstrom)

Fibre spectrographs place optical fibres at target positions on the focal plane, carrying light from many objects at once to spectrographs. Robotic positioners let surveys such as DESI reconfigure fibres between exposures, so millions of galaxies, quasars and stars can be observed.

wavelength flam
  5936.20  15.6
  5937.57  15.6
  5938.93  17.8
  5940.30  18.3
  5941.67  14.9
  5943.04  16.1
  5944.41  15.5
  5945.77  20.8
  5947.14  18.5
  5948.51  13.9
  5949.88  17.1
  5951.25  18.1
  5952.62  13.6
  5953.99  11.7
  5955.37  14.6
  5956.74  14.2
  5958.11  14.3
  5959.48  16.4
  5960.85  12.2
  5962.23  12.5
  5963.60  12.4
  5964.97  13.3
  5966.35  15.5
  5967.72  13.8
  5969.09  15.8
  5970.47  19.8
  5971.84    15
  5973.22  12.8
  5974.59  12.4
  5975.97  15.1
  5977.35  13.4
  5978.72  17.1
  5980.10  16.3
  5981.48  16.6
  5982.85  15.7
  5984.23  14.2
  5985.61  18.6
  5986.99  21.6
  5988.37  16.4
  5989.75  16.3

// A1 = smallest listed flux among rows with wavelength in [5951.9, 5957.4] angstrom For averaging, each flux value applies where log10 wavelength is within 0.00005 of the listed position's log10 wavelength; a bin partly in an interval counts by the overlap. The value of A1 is 11.7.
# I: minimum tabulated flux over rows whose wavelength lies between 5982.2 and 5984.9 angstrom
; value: 14.2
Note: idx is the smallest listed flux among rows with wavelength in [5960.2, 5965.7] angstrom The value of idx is 12.2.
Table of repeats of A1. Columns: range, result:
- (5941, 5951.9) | 13.9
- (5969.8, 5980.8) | 12.4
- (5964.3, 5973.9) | 12.8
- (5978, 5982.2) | 16.3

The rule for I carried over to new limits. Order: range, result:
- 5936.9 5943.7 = 14.9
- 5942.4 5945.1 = 15.5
